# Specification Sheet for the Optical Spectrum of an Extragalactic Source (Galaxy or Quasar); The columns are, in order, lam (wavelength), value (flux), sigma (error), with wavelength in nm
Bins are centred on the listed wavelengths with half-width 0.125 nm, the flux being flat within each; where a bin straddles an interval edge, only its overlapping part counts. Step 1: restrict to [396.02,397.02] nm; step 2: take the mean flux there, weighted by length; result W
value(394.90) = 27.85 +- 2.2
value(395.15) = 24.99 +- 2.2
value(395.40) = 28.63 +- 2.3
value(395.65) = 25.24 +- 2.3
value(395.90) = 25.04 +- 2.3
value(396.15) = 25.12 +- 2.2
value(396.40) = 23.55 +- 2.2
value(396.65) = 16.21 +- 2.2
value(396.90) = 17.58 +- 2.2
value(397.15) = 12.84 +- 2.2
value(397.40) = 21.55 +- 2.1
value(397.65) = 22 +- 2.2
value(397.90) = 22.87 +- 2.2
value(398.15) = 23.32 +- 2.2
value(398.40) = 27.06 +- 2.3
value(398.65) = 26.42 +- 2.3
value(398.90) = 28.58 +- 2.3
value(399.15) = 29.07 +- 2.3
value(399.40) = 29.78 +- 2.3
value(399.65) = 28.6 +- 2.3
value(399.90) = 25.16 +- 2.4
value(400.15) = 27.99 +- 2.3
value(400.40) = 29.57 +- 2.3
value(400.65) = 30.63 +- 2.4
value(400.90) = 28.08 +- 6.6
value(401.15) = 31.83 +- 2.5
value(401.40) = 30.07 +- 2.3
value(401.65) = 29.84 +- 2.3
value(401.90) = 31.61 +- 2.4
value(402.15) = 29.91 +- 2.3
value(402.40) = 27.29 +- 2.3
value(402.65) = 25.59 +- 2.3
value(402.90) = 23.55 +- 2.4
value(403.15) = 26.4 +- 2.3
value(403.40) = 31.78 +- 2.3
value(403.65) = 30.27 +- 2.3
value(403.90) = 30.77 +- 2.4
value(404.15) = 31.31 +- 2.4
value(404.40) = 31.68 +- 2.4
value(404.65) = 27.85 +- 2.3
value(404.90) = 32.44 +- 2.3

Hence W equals 20.7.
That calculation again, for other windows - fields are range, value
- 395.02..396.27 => 25.8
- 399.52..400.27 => 27.3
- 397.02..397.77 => 18.8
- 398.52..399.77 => 28.5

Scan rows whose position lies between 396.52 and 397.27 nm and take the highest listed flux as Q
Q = 17.58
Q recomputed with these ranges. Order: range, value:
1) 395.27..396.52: 28.63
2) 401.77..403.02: 31.61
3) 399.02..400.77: 30.63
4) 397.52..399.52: 29.78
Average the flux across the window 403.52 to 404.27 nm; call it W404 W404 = 30.8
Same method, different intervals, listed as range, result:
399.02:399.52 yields 29.4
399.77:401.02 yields 28.3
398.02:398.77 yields 25.6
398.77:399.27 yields 28.8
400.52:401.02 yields 29.4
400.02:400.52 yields 28.7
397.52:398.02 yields 22.4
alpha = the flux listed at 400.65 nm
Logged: 30.63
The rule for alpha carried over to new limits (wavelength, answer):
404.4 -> 31.68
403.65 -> 30.27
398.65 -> 26.42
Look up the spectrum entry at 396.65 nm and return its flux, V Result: 16.21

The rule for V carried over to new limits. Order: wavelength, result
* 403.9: 30.77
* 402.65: 25.59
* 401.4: 30.07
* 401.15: 31.83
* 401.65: 29.84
